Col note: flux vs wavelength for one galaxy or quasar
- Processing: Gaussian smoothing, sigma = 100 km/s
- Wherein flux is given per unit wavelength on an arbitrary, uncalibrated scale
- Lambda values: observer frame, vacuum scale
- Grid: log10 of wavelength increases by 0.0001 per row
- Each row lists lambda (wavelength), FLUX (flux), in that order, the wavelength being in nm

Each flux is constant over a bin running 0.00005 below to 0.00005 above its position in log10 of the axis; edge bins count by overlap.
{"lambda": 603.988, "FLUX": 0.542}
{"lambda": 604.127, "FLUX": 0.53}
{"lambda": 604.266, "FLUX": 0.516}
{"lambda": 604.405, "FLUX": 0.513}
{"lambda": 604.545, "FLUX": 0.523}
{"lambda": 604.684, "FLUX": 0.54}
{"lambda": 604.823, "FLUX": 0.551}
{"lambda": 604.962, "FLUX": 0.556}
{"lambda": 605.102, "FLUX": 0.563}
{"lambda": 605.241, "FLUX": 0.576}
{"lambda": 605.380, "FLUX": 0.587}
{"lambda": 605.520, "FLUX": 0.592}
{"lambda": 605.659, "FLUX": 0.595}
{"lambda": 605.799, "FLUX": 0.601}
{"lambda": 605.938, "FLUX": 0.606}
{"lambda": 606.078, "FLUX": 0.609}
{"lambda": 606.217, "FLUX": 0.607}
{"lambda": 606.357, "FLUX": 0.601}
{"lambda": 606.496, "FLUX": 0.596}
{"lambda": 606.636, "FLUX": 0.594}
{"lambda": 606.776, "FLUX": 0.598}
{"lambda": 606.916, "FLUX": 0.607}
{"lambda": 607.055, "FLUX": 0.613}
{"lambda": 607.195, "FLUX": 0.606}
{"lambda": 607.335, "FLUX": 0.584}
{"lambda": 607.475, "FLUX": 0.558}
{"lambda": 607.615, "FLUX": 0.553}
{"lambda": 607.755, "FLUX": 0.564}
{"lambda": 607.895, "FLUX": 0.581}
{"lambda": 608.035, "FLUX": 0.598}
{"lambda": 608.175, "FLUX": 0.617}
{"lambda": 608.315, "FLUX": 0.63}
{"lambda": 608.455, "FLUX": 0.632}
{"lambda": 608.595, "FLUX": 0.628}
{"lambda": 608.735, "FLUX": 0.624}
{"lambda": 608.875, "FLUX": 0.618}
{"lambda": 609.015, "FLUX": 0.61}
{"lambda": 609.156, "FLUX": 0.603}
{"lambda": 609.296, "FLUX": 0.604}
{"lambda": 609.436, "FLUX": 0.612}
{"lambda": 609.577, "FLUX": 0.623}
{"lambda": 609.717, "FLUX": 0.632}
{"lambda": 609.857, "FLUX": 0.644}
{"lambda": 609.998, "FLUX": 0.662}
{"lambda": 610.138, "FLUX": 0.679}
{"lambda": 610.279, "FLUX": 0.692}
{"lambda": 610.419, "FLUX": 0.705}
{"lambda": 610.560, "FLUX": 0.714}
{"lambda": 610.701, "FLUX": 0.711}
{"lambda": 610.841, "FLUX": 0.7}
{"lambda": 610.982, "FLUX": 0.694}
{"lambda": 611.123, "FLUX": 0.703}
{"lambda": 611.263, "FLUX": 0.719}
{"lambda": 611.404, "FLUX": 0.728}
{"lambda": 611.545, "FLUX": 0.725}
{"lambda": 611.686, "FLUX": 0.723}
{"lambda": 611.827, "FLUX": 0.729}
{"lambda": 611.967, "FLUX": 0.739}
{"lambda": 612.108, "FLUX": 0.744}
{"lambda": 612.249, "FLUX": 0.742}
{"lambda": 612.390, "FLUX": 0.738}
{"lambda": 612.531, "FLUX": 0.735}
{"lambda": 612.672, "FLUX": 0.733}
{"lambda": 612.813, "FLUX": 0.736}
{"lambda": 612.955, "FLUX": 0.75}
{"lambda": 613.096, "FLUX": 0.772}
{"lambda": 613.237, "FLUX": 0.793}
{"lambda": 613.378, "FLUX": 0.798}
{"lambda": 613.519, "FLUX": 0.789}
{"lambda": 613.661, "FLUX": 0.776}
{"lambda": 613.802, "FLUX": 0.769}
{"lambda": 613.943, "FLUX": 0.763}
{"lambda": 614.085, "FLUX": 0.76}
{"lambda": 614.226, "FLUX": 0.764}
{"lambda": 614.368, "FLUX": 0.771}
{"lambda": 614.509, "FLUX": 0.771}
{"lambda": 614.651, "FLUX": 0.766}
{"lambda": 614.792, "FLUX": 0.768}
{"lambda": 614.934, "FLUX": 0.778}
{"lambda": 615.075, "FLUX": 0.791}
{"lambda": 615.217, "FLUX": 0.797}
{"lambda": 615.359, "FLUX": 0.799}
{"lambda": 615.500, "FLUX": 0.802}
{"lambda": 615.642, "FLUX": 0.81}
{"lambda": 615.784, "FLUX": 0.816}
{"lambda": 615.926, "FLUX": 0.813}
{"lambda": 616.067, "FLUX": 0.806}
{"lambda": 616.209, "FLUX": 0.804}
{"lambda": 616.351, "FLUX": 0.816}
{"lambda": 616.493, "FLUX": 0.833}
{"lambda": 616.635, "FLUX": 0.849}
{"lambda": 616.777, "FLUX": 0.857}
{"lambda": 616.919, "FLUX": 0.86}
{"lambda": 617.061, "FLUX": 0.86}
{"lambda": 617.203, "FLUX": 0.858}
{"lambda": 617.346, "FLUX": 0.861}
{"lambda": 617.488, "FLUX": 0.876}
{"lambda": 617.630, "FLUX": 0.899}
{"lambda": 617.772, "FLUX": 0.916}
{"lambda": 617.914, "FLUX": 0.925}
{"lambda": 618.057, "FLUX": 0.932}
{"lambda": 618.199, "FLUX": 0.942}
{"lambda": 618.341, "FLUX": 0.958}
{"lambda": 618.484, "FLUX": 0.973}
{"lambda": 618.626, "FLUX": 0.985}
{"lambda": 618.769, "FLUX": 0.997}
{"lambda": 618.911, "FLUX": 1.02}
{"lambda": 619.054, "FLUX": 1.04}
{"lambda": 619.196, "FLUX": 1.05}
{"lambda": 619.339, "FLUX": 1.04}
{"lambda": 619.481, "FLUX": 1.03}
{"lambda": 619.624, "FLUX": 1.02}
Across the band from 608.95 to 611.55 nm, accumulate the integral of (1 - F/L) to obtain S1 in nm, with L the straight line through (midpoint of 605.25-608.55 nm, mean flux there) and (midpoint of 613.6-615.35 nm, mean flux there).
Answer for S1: 0.02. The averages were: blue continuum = 0.597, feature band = 0.67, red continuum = 0.774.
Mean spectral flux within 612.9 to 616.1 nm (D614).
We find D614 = 0.784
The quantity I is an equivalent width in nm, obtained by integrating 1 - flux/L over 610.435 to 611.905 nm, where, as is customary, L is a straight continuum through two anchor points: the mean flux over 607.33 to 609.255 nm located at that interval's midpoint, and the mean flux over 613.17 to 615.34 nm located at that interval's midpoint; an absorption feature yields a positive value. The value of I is -0.06 nm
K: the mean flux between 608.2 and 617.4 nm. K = 0.74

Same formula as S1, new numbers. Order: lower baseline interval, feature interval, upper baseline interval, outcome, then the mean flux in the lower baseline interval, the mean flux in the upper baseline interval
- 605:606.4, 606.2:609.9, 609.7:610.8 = 0.20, 0.593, 0.683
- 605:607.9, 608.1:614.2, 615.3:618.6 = 0.12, 0.59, 0.866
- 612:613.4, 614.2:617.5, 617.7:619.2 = 0.23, 0.752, 0.973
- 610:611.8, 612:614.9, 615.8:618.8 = 0.06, 0.706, 0.884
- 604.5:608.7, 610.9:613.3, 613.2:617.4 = -0.03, 0.59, 0.803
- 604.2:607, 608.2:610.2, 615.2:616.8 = 0.10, 0.577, 0.816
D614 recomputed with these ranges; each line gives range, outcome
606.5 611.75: 0.64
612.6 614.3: 0.767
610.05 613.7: 0.733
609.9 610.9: 0.693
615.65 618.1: 0.856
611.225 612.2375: 0.731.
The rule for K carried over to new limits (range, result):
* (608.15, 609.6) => 0.618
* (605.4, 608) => 0.592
